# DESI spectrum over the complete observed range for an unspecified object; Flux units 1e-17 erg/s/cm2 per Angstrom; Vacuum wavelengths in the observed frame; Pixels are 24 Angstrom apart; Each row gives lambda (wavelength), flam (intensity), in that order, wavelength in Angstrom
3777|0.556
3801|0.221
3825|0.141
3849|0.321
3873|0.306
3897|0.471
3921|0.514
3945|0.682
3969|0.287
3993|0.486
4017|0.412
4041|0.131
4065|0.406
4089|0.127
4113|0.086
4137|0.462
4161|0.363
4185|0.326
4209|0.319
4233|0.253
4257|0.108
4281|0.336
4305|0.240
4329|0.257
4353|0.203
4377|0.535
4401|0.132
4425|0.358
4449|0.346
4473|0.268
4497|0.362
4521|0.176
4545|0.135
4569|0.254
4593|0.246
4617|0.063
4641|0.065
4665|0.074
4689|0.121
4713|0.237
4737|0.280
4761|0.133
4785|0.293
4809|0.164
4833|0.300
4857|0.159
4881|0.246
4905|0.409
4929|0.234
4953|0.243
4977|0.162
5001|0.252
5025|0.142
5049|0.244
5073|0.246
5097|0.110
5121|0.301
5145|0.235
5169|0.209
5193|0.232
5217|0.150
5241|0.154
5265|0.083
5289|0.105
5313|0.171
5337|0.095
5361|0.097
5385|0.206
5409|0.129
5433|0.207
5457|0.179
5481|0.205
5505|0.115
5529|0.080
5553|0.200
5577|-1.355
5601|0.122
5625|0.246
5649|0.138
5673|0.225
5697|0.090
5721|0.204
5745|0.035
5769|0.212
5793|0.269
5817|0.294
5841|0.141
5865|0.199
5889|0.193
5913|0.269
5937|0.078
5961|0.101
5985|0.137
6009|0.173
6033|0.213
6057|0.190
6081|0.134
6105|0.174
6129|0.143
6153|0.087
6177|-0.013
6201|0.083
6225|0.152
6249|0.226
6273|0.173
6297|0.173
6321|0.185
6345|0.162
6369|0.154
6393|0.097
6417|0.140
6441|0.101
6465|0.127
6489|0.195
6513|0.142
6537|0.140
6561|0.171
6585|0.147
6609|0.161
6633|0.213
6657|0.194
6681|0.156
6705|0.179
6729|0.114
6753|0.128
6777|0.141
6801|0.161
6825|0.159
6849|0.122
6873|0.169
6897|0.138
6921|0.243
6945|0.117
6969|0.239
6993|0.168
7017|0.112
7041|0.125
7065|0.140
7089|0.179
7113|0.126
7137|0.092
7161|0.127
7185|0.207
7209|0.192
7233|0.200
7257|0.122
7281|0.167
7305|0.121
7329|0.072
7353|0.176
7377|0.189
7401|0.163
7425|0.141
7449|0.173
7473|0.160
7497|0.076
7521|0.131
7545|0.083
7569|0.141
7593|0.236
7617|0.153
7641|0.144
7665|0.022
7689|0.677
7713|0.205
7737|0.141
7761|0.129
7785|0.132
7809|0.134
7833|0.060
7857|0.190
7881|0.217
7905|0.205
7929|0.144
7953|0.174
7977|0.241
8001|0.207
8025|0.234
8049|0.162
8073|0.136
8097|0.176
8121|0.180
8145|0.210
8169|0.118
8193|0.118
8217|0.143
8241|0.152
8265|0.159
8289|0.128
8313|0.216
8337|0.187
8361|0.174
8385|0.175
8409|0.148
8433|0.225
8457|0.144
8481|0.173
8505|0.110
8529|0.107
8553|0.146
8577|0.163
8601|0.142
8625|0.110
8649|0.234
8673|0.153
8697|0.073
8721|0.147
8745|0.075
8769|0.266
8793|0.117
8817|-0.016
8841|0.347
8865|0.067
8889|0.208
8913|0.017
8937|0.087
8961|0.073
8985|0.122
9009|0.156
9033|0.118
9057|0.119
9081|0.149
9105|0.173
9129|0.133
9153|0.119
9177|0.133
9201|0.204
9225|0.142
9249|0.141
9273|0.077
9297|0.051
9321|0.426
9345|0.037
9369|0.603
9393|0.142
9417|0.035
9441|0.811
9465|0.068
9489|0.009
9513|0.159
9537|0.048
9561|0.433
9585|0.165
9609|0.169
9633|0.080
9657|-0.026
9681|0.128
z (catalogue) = 1.064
